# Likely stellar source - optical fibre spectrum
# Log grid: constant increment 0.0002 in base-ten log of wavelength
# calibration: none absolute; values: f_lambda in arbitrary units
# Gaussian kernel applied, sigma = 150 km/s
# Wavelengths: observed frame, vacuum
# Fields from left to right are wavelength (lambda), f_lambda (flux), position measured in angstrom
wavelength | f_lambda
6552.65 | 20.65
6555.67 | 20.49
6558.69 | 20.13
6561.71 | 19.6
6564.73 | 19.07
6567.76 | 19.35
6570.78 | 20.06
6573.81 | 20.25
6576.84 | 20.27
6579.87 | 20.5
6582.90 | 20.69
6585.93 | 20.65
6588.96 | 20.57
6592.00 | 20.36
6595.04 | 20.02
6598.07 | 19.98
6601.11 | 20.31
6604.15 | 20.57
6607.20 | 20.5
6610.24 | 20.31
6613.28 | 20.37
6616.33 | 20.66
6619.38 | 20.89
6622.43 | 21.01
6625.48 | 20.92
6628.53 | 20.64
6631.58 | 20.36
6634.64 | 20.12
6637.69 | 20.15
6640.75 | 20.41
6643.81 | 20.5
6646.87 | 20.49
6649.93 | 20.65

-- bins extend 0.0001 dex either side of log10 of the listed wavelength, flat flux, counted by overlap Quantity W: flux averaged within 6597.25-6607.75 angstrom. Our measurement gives 20.3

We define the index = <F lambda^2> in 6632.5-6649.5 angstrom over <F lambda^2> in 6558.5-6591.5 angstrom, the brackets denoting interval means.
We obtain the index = 1.0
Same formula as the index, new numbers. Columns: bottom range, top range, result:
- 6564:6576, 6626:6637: 1.05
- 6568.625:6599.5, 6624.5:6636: 1.02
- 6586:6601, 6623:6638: 1.02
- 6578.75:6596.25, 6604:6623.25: 1.01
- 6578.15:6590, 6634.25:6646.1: 1.00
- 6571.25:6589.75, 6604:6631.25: 1.02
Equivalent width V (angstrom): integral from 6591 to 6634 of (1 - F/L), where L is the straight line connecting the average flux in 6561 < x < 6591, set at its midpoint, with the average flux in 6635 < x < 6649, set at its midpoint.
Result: -0.5 angstrom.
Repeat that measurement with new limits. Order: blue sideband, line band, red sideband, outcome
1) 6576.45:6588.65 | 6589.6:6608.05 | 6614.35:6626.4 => 0.3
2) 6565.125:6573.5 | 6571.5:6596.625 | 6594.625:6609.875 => -0.6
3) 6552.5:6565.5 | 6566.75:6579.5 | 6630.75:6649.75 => 0.0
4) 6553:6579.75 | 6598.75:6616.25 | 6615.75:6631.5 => 0.1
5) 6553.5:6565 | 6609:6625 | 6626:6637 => -0.3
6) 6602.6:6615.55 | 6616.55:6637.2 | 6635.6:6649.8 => -0.2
